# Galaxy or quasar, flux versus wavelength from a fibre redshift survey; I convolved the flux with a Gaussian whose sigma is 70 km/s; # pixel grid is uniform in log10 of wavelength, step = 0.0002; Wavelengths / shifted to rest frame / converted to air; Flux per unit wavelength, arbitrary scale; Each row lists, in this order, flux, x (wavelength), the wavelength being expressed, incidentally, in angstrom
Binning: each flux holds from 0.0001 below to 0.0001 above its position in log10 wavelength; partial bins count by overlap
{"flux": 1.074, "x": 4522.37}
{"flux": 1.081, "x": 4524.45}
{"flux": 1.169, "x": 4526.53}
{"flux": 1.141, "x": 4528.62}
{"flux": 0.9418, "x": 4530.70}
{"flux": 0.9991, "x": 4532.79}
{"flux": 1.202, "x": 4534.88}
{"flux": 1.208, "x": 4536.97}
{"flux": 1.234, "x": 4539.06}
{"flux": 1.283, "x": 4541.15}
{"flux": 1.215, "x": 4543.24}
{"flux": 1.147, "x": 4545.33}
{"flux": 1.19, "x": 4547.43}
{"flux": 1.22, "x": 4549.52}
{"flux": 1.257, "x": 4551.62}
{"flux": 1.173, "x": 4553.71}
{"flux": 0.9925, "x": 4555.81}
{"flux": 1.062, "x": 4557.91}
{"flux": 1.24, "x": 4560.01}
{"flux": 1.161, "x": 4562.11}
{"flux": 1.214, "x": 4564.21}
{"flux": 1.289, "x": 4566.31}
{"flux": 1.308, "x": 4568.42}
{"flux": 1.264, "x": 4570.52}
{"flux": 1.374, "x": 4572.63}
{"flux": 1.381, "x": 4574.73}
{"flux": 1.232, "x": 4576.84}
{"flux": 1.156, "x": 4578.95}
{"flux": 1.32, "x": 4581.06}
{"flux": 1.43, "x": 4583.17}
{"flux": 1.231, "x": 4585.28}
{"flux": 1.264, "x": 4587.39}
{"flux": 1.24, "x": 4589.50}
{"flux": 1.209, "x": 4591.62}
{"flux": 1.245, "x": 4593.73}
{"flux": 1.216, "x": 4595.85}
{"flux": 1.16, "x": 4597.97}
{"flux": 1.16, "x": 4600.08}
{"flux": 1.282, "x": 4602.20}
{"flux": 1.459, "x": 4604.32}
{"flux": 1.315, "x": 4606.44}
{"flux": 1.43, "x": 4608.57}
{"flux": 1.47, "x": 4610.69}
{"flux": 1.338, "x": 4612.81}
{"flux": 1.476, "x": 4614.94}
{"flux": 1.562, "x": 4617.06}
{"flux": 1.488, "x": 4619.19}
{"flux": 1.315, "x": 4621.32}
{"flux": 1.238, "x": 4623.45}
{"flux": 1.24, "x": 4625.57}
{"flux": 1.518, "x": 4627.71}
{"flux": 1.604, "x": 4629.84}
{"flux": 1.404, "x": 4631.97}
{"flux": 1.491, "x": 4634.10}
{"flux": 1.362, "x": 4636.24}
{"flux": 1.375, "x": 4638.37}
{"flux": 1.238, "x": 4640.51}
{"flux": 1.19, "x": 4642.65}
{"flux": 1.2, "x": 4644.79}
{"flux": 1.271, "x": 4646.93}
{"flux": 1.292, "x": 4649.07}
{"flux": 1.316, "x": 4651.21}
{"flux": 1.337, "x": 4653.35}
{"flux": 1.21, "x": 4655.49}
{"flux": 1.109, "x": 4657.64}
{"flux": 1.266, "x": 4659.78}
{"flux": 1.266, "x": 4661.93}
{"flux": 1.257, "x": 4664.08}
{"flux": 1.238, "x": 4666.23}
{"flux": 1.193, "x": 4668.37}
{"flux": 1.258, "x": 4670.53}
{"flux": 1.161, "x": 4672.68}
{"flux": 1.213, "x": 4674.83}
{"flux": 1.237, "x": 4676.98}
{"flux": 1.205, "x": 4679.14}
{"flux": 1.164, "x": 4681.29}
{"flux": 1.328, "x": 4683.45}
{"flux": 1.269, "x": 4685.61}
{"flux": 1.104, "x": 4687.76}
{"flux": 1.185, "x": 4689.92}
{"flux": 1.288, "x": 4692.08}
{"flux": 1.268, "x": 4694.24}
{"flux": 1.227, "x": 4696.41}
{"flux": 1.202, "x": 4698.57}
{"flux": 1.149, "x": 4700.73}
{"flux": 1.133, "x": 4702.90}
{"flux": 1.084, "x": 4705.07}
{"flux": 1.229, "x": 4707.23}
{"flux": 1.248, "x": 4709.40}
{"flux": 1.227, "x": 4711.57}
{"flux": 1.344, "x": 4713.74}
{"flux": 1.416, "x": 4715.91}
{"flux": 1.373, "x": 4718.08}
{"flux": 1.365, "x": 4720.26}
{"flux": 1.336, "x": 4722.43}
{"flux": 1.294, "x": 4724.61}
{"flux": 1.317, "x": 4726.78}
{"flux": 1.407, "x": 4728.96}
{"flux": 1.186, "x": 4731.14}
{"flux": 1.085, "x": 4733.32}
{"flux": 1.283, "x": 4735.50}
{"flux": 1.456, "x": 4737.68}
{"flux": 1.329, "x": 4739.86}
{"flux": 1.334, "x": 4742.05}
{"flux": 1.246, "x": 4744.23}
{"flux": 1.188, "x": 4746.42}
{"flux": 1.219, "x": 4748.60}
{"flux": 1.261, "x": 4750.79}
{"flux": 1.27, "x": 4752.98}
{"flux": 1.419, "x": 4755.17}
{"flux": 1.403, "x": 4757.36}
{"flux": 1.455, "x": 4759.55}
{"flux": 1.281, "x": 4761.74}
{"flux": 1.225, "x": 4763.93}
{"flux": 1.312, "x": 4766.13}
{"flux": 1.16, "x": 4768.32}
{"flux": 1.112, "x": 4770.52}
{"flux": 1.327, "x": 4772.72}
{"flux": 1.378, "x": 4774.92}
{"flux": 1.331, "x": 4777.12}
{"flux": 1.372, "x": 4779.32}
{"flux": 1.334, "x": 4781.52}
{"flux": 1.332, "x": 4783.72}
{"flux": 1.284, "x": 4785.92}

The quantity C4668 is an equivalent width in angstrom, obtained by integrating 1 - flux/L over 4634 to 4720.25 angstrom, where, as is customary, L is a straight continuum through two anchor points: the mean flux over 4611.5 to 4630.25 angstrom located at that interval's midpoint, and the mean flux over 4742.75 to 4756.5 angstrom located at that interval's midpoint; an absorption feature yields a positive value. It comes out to 6.7 angstrom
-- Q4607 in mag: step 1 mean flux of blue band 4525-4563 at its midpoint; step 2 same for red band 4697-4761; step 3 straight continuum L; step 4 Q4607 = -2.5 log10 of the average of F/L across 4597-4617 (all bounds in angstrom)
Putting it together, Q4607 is -0.132 mag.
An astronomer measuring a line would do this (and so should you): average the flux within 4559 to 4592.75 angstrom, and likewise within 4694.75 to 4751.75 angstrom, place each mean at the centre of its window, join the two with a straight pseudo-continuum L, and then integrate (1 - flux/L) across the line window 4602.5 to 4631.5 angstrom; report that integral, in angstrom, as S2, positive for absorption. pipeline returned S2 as -3.4 angstrom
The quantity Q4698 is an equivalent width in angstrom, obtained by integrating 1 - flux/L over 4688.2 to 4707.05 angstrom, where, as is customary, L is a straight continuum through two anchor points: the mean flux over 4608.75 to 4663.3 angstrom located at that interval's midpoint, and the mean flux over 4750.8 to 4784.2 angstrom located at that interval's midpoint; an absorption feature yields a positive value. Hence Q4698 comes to 1.96 angstrom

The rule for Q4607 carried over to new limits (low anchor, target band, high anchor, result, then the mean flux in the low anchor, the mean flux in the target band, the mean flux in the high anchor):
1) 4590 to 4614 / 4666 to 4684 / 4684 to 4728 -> 0.043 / 1.3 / 1.22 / 1.25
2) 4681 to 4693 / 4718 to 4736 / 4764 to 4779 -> -0.036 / 1.23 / 1.29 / 1.27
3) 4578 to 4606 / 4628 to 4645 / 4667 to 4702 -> -0.111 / 1.26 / 1.37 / 1.22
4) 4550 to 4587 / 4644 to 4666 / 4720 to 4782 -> 0.013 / 1.24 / 1.25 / 1.3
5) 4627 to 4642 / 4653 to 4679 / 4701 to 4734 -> 0.115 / 1.42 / 1.22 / 1.27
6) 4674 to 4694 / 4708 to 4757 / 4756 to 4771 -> -0.032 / 1.22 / 1.3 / 1.29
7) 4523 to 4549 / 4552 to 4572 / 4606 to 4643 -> 0.026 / 1.15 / 1.2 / 1.4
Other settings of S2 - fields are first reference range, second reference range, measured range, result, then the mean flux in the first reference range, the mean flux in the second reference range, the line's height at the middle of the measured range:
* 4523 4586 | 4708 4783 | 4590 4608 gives -0.5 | 1.2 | 1.3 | 1.23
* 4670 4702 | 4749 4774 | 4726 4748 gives -0.2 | 1.22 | 1.29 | 1.27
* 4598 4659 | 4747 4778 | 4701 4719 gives 0.9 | 1.34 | 1.29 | 1.31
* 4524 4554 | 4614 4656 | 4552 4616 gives -0.7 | 1.17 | 1.36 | 1.26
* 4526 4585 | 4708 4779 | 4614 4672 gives -3.3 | 1.21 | 1.3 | 1.25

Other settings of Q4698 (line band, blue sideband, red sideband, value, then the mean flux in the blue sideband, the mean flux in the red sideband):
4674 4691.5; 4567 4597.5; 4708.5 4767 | 1.08 angstrom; 1.27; 1.31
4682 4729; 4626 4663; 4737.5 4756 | 1.58 angstrom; 1.32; 1.29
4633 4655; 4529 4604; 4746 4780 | -1.01 angstrom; 1.22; 1.3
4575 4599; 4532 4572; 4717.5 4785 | -0.71 angstrom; 1.2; 1.3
